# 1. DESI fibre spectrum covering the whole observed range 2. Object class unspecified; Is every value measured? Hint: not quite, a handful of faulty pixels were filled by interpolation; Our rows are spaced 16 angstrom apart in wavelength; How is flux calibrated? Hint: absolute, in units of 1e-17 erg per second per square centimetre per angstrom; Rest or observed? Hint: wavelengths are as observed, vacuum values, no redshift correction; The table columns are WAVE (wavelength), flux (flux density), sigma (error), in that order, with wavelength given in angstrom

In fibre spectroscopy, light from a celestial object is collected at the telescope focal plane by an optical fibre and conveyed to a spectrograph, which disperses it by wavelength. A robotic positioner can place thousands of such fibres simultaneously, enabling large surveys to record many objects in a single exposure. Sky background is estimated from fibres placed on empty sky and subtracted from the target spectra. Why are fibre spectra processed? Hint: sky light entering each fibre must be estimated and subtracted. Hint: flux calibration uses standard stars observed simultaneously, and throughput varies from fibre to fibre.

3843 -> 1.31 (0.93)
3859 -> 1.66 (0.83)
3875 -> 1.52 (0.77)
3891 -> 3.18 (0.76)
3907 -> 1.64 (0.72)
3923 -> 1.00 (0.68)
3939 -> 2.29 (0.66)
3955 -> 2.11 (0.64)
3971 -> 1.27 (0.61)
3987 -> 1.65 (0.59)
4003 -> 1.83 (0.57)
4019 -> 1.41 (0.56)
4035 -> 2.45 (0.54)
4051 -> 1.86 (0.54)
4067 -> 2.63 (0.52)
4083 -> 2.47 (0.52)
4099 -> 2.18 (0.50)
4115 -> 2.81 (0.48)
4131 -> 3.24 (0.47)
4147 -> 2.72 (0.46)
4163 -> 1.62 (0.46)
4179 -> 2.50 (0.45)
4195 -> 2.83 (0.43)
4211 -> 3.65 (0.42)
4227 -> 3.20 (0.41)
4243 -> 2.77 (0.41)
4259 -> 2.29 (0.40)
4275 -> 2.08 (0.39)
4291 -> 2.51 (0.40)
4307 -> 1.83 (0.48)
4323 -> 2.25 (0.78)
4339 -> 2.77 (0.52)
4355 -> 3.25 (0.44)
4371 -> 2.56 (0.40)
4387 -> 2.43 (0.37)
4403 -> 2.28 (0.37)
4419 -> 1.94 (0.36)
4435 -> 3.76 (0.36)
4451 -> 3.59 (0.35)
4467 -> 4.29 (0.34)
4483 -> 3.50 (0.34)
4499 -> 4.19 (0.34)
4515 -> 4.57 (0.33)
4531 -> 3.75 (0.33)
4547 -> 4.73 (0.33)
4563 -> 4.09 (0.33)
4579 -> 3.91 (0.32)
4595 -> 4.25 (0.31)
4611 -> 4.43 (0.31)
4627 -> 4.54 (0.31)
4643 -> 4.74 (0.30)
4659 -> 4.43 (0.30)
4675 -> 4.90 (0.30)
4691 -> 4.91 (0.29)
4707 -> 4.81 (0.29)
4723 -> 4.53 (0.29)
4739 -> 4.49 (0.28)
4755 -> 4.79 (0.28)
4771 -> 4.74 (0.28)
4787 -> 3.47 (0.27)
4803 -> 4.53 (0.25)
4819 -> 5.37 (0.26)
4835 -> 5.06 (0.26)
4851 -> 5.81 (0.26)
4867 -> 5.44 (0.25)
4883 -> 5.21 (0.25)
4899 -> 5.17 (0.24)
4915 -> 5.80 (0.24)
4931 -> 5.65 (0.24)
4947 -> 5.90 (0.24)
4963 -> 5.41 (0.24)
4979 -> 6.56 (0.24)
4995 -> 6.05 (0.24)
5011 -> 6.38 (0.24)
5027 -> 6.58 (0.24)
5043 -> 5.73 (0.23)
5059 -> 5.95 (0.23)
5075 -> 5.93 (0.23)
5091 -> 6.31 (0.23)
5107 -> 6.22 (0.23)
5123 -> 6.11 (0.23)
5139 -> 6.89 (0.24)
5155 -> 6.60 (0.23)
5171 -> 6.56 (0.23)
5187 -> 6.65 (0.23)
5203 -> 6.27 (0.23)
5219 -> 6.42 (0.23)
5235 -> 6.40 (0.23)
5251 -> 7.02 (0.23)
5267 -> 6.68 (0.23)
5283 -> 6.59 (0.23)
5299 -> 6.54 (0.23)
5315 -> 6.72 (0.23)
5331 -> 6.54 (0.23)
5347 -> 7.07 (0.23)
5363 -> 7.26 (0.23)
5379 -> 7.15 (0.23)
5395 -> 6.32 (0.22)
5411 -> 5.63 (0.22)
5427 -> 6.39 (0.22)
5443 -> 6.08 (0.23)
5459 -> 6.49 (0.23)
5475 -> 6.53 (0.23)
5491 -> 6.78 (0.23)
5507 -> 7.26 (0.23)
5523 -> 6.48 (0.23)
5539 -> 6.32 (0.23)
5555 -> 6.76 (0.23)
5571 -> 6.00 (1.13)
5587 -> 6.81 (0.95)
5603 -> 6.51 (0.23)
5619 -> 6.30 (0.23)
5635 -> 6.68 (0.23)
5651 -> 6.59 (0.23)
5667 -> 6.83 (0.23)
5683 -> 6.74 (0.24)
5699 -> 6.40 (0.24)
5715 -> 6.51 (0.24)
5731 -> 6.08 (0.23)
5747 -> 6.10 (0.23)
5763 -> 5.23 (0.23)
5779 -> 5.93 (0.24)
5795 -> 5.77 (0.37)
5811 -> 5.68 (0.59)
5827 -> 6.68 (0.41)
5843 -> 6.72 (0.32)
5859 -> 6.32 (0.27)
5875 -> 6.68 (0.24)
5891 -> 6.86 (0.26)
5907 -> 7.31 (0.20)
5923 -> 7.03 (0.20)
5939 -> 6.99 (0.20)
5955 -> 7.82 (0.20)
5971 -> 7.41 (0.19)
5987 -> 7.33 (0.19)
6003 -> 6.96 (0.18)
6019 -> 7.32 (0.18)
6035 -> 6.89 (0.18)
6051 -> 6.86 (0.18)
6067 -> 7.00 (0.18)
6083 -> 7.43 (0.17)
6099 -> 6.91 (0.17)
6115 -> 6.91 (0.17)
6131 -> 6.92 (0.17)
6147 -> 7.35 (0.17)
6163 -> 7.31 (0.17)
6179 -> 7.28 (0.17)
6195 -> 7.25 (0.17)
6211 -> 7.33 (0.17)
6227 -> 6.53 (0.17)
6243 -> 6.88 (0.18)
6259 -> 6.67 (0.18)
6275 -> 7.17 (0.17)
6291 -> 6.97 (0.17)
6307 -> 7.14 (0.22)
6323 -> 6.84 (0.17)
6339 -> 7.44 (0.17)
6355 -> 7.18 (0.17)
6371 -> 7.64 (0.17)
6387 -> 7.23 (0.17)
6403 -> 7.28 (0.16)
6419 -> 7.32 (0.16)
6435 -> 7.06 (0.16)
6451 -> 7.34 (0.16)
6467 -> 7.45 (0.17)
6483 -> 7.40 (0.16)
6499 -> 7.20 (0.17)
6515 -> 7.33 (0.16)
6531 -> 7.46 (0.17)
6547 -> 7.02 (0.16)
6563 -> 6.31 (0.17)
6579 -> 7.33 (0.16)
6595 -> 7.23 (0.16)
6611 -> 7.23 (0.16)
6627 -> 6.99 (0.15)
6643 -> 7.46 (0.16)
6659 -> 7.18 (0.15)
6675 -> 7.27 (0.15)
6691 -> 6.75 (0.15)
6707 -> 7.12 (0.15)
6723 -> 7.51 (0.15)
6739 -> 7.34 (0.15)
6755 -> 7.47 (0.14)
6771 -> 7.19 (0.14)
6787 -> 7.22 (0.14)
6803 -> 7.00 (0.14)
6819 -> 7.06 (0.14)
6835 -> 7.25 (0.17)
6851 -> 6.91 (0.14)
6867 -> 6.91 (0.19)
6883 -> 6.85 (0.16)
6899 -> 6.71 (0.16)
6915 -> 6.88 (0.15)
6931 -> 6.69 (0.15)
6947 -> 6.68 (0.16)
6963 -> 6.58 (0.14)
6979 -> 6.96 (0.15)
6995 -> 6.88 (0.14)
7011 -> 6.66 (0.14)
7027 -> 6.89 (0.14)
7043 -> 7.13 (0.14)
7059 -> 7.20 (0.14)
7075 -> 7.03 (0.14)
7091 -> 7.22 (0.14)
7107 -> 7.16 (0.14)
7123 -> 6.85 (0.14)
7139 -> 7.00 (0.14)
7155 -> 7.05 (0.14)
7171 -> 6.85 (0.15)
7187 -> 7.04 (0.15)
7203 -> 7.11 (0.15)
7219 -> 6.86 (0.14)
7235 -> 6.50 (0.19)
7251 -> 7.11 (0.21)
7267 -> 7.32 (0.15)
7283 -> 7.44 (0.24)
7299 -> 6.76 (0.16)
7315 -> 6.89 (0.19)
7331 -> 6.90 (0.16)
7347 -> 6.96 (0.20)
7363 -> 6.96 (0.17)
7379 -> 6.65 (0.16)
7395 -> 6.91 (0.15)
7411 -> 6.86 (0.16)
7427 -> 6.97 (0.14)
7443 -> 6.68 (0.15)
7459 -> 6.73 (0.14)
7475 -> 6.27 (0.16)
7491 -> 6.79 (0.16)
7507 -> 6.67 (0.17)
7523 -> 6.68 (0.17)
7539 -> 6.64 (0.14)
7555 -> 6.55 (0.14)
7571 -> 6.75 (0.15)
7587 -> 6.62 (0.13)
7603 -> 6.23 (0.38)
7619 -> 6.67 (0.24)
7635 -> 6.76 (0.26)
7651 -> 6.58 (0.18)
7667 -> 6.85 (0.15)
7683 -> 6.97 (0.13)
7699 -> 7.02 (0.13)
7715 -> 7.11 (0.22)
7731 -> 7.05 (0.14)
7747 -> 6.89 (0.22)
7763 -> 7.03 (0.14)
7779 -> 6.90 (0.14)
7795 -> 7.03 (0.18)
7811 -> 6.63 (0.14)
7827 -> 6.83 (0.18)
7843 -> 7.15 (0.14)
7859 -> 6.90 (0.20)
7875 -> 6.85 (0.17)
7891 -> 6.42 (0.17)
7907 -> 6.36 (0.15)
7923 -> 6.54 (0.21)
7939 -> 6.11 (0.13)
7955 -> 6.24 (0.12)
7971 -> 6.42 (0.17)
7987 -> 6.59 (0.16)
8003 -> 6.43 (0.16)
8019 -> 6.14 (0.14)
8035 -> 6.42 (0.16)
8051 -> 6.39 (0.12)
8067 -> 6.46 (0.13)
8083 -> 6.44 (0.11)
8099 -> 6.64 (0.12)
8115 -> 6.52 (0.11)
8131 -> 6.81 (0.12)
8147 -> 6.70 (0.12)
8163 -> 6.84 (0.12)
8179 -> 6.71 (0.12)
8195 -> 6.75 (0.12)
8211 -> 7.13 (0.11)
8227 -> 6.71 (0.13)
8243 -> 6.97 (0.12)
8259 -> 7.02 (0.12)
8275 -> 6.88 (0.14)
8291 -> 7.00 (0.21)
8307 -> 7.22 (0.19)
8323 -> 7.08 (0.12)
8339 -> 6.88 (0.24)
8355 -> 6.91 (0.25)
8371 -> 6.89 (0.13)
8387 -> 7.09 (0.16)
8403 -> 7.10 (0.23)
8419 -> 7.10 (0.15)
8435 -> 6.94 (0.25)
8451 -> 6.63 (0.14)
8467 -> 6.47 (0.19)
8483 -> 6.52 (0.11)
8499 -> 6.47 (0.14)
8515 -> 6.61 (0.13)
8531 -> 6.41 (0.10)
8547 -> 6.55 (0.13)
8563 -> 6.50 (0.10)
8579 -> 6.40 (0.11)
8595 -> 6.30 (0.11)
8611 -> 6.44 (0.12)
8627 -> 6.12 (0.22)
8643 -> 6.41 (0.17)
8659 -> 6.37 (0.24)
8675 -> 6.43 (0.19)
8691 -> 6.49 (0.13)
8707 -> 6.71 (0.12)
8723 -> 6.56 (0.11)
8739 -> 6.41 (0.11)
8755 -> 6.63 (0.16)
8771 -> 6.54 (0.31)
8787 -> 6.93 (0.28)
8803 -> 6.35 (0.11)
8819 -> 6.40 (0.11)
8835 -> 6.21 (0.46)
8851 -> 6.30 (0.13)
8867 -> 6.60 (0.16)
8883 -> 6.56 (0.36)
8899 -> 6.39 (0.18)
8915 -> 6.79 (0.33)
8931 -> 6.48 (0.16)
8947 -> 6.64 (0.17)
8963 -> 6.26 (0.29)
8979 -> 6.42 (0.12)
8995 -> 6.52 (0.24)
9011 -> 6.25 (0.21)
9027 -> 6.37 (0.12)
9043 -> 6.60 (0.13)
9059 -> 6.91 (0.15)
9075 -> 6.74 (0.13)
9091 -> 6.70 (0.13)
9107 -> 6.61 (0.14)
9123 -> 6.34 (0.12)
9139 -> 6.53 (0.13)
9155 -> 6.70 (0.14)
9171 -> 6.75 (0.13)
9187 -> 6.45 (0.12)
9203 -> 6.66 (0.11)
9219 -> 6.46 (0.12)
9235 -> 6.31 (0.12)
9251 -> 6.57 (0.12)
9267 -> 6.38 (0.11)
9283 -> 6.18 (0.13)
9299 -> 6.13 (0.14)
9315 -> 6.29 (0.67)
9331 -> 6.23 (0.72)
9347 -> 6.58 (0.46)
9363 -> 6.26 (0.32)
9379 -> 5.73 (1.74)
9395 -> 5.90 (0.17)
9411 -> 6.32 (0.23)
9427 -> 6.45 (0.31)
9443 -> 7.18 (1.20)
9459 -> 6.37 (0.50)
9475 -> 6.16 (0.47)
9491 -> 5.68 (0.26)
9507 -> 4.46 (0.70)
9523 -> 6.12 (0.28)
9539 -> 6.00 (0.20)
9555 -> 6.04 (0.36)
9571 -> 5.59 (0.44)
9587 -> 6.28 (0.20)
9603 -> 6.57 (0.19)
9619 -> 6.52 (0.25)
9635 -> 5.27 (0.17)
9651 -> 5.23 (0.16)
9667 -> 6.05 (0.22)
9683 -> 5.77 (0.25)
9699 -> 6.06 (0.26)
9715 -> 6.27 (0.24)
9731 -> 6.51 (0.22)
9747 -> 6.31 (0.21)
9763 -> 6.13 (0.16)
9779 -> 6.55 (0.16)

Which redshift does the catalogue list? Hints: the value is 0.113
